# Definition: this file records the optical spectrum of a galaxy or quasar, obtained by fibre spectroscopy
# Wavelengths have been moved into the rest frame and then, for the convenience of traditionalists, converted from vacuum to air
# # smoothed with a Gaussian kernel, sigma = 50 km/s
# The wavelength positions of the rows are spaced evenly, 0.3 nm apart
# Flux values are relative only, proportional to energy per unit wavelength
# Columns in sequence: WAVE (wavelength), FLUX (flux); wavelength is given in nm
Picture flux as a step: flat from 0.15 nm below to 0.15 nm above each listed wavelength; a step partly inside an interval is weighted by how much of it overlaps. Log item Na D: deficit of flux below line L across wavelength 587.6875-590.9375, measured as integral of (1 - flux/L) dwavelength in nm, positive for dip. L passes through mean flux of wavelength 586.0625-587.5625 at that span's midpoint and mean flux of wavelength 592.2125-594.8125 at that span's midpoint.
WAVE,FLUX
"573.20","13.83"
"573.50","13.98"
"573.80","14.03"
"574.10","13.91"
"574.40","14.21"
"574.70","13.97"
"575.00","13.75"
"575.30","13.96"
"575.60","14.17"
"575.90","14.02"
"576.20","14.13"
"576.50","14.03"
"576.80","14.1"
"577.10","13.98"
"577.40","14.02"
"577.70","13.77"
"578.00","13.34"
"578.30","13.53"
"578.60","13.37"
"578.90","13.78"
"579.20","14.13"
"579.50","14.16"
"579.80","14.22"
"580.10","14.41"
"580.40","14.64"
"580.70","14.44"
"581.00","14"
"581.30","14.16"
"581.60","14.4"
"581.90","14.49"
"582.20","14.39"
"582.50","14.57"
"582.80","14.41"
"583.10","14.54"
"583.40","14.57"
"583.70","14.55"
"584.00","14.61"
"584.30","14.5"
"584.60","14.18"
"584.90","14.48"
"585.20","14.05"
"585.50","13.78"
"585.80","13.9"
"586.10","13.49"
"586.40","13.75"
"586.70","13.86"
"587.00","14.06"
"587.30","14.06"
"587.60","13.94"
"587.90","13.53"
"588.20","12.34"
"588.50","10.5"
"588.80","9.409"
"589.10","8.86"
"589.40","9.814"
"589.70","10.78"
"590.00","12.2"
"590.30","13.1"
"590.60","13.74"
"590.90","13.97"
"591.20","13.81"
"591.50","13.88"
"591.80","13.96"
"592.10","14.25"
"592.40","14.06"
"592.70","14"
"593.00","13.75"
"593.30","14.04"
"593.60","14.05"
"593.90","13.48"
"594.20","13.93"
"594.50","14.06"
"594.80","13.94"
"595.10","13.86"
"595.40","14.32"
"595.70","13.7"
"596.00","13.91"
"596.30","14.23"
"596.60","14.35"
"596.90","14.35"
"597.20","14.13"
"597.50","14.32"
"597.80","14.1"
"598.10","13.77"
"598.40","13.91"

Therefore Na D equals 0.53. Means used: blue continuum 13.9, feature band 11.6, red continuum 13.9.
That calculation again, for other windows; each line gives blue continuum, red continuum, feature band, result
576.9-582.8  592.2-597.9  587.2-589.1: 0.28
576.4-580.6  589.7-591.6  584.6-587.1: -0.08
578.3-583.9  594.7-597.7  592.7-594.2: 0.03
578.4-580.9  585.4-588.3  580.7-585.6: -0.16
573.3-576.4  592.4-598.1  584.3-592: 0.57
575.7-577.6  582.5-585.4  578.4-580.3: 0.02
